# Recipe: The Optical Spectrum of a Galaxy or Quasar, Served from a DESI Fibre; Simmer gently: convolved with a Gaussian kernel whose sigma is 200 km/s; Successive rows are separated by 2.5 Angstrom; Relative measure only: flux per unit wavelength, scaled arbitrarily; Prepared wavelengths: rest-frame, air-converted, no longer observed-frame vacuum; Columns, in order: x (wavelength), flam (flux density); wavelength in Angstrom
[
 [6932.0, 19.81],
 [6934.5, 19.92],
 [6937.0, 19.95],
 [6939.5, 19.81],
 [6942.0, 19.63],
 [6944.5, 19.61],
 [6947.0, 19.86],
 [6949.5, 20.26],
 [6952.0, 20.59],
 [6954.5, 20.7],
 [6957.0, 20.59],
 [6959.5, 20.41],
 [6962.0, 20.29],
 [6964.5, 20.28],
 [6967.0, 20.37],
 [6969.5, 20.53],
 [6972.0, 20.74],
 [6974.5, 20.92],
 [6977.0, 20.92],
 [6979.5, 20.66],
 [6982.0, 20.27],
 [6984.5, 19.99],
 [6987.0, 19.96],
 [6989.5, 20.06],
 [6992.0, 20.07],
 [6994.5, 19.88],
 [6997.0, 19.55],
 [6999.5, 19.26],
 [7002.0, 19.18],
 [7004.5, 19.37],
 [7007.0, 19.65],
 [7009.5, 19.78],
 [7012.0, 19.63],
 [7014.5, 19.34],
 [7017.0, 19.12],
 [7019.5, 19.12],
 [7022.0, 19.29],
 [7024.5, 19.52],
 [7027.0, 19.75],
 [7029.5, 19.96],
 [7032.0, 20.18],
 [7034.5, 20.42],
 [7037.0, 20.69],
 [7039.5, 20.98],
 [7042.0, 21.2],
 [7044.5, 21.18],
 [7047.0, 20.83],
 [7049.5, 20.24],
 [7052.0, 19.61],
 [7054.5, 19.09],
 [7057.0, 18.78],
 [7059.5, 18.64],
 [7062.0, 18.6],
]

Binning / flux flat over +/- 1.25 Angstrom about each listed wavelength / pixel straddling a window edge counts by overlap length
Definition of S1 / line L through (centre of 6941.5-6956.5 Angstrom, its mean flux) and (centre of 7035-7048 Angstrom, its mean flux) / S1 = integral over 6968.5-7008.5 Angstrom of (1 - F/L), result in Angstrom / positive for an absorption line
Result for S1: 0.8 Angstrom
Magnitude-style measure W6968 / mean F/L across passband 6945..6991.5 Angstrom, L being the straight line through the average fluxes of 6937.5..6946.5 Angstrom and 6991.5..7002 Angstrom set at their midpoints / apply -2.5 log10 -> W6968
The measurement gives -0.04 mag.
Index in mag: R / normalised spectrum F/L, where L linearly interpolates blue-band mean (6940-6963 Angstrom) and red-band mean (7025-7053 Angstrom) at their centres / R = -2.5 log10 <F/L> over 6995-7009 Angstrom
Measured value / 0.05 mag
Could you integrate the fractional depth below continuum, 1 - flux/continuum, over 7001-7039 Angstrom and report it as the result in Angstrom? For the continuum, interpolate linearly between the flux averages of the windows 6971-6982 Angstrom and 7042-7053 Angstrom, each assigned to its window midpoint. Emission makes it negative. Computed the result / 1.7 Angstrom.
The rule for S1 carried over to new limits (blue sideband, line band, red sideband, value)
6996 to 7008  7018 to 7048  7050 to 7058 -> -1.4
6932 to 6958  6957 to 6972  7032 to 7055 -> -0.2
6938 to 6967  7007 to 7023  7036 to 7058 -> 0.7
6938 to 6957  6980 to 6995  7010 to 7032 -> -0.2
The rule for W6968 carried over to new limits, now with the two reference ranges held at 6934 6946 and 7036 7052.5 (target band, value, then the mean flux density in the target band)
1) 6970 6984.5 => -0.03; 20.6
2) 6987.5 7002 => 0.03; 19.7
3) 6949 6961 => -0.03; 20.5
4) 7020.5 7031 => 0.05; 19.6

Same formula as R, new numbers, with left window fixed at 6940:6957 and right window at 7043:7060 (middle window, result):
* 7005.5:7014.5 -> 0.018 mag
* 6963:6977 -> -0.028 mag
